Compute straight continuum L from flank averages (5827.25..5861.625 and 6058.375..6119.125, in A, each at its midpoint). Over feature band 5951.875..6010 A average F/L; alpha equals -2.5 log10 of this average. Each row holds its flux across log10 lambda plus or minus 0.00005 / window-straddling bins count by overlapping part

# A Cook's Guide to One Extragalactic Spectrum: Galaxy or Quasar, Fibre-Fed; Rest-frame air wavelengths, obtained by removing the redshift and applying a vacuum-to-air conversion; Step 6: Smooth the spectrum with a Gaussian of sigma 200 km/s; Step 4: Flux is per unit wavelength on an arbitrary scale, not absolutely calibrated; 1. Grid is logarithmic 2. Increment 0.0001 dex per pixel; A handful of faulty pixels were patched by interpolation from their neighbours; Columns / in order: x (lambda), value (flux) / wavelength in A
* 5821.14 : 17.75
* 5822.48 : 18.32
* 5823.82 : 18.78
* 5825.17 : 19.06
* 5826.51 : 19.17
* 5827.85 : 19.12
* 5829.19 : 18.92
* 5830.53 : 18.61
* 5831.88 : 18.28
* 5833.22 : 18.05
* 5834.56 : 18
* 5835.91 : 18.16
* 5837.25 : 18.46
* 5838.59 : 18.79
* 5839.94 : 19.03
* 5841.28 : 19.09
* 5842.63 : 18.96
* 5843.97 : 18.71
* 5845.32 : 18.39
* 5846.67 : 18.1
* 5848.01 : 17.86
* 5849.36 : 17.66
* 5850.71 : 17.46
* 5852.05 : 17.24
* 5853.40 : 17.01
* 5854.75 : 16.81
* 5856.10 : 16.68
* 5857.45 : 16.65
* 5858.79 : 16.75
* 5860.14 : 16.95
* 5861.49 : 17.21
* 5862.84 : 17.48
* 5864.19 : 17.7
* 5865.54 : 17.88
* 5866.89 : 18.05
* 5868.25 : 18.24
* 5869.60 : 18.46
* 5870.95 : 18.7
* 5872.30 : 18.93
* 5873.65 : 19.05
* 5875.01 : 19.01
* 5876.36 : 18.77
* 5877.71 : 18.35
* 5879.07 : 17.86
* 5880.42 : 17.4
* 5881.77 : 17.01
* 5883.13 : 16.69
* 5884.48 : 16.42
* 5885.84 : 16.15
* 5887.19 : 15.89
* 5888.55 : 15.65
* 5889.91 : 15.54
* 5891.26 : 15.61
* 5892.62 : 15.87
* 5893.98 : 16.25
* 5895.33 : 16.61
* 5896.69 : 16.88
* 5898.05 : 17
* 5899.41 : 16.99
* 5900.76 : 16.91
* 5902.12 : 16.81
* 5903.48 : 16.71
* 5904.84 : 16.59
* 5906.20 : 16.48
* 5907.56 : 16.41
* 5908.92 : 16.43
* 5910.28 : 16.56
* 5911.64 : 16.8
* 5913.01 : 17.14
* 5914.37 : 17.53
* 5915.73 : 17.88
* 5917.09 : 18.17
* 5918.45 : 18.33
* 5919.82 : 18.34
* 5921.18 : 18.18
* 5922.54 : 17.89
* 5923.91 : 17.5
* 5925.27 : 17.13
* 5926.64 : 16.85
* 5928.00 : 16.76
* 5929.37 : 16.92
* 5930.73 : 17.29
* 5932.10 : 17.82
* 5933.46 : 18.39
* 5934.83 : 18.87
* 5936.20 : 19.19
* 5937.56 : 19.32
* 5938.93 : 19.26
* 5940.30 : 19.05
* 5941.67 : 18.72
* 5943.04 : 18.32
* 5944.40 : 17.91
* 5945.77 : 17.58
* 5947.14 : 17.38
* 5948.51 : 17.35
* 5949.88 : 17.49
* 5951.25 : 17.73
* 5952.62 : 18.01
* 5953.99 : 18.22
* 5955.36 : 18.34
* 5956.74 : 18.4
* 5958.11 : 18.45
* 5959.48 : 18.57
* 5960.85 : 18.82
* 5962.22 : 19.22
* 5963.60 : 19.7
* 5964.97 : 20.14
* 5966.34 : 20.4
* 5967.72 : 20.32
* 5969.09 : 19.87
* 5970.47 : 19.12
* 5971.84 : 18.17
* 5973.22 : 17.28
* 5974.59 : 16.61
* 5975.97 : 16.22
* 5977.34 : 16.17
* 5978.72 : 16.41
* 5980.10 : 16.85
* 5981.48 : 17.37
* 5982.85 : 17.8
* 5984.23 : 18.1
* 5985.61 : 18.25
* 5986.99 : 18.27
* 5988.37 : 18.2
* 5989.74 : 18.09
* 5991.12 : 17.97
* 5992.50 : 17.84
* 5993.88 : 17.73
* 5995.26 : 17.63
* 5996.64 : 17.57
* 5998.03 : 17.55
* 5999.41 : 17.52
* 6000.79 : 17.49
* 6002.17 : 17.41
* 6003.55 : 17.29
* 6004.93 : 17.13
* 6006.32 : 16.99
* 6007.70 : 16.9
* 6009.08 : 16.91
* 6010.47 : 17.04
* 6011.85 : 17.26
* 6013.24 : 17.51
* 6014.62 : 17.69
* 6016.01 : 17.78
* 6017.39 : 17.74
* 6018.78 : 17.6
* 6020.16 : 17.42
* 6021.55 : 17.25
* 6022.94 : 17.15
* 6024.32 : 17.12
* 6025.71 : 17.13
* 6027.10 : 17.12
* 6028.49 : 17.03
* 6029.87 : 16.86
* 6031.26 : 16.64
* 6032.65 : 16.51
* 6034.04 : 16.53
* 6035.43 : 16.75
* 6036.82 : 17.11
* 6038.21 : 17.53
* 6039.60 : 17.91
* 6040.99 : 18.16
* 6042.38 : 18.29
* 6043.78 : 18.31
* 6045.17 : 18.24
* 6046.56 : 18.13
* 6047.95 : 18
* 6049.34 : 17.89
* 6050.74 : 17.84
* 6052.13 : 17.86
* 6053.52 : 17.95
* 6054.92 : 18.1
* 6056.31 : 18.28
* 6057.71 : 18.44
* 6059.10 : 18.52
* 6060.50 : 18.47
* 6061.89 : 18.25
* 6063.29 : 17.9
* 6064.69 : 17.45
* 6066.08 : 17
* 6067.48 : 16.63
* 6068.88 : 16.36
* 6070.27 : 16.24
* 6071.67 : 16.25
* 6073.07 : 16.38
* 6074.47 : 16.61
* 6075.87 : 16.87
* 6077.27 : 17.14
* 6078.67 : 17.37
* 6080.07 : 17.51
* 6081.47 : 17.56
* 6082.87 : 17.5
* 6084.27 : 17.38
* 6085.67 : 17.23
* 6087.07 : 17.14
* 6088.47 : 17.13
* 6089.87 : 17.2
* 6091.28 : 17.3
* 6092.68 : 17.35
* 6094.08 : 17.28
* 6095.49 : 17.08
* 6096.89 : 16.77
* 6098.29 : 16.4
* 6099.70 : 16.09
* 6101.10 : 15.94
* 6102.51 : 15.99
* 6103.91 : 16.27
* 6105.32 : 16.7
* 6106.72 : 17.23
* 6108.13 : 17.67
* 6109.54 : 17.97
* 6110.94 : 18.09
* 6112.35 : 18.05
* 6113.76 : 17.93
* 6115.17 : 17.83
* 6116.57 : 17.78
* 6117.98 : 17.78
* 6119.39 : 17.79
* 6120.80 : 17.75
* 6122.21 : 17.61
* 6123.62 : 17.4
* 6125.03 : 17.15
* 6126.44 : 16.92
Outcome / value -0.03 mag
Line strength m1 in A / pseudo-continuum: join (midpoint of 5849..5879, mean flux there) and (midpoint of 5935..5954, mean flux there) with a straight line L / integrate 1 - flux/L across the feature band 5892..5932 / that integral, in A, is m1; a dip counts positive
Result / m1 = 2.2 A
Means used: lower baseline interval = 17.8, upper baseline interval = 18.3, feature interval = 17.1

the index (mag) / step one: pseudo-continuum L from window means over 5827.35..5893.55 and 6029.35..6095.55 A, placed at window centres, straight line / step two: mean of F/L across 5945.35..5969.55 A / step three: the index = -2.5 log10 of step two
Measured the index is -0.07 mag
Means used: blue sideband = 17.7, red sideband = 17.4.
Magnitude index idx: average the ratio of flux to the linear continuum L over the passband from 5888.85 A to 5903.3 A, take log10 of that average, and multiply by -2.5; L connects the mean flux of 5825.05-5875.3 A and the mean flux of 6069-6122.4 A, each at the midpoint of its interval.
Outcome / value 0.094 mag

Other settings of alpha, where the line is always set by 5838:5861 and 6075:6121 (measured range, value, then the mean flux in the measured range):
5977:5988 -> 0.00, 17.5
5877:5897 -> 0.07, 16.5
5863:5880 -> -0.04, 18.4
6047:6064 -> -0.05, 18.1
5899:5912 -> 0.06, 16.7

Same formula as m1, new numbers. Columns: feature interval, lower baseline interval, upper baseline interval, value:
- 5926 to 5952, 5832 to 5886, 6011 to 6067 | -0.37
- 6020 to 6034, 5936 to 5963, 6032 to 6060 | 0.74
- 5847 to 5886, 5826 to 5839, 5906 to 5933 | 0.98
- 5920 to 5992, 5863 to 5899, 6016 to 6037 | -3.89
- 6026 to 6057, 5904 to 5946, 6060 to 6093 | -0.52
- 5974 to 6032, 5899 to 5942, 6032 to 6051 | 0.94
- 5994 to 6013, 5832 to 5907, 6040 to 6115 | 0.12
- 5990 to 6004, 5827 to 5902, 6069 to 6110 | -0.33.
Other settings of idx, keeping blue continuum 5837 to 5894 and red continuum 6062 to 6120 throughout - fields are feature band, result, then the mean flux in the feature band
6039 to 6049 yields -0.06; 18.1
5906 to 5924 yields 0.00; 17.4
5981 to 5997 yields -0.04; 17.9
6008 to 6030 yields 0.00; 17.3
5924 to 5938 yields -0.02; 17.8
